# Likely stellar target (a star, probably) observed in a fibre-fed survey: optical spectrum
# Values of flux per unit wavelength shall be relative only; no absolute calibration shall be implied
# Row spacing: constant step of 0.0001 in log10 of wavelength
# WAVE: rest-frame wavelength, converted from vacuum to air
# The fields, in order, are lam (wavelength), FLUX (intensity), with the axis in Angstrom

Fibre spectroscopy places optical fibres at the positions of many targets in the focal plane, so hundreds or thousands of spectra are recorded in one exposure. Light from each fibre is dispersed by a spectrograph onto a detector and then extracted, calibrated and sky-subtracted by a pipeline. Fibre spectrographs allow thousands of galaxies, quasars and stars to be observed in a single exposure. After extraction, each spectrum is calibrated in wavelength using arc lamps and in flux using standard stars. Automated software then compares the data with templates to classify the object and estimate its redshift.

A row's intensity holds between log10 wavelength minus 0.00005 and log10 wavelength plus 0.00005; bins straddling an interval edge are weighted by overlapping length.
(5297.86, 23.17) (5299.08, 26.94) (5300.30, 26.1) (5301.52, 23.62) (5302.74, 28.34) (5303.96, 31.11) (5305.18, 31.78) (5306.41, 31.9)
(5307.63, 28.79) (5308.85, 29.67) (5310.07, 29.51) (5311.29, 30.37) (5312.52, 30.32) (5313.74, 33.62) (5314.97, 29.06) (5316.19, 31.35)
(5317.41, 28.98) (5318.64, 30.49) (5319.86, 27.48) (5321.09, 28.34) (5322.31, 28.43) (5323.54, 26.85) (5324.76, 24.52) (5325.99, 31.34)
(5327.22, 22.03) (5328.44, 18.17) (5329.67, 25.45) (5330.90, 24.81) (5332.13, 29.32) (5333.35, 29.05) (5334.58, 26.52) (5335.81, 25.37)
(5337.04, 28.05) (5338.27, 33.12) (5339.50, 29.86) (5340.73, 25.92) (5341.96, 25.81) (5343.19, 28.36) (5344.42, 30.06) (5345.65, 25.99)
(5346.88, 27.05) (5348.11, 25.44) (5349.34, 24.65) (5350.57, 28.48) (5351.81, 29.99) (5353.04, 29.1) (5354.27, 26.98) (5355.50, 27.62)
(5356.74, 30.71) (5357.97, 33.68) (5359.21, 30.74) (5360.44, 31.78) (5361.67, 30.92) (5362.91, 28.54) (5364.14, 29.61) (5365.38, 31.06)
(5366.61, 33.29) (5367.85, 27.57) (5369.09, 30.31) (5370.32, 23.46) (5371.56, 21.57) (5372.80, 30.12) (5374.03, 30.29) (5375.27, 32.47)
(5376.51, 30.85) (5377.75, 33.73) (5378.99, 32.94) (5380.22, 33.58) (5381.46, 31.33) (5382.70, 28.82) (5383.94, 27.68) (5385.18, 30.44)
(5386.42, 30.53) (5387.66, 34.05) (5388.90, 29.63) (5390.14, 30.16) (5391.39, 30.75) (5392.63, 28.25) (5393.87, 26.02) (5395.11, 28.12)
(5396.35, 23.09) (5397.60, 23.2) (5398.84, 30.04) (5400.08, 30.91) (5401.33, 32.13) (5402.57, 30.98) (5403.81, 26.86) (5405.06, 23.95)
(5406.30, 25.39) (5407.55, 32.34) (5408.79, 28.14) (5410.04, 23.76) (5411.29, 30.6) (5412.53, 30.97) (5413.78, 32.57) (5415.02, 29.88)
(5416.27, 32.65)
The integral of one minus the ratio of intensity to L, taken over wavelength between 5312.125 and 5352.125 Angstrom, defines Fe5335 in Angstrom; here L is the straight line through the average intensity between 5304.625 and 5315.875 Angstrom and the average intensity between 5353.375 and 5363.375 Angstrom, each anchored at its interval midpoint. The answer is 3.5 Angstrom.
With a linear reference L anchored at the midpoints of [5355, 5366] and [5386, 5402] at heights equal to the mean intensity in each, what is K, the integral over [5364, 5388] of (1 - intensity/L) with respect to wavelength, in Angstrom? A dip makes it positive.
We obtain -0.28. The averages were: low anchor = 30.6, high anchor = 29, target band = 30.2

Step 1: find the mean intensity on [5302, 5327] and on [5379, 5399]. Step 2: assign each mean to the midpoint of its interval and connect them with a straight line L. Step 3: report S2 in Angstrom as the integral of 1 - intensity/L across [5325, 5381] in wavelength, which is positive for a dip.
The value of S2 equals 1.5 Angstrom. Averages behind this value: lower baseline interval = 29.5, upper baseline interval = 29.2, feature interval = 28.6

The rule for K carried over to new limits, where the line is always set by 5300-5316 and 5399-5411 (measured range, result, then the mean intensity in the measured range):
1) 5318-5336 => 1.7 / 26.6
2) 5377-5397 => -0.9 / 29.9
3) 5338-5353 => 0.7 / 27.8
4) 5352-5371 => -0.5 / 29.7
